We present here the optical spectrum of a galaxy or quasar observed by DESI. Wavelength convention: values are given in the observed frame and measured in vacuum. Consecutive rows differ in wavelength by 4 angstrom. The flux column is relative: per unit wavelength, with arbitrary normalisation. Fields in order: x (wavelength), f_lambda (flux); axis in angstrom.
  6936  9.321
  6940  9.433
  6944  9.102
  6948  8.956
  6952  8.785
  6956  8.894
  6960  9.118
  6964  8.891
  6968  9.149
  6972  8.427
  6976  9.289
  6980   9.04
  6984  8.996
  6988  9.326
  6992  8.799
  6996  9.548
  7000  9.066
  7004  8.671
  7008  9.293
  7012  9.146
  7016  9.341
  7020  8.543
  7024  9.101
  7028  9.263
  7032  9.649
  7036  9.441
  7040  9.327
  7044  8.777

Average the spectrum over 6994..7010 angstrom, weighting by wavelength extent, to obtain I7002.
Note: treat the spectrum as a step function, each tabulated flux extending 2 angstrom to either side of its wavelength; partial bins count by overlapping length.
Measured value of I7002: 9.14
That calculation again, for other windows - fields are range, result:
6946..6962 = 8.94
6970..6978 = 8.86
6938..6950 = 9.16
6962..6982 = 8.96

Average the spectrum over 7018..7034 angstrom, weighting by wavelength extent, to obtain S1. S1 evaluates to 9.14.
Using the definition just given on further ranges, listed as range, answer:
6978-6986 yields 9.02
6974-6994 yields 9.09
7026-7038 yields 9.45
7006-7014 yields 9.22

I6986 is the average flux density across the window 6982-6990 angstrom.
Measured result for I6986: 9.16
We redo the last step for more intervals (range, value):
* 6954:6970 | 9.01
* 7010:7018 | 9.24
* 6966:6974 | 8.79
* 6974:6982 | 9.16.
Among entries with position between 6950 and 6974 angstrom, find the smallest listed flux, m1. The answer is 8.427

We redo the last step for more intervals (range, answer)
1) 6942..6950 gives 8.956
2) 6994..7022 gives 8.543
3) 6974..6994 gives 8.799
